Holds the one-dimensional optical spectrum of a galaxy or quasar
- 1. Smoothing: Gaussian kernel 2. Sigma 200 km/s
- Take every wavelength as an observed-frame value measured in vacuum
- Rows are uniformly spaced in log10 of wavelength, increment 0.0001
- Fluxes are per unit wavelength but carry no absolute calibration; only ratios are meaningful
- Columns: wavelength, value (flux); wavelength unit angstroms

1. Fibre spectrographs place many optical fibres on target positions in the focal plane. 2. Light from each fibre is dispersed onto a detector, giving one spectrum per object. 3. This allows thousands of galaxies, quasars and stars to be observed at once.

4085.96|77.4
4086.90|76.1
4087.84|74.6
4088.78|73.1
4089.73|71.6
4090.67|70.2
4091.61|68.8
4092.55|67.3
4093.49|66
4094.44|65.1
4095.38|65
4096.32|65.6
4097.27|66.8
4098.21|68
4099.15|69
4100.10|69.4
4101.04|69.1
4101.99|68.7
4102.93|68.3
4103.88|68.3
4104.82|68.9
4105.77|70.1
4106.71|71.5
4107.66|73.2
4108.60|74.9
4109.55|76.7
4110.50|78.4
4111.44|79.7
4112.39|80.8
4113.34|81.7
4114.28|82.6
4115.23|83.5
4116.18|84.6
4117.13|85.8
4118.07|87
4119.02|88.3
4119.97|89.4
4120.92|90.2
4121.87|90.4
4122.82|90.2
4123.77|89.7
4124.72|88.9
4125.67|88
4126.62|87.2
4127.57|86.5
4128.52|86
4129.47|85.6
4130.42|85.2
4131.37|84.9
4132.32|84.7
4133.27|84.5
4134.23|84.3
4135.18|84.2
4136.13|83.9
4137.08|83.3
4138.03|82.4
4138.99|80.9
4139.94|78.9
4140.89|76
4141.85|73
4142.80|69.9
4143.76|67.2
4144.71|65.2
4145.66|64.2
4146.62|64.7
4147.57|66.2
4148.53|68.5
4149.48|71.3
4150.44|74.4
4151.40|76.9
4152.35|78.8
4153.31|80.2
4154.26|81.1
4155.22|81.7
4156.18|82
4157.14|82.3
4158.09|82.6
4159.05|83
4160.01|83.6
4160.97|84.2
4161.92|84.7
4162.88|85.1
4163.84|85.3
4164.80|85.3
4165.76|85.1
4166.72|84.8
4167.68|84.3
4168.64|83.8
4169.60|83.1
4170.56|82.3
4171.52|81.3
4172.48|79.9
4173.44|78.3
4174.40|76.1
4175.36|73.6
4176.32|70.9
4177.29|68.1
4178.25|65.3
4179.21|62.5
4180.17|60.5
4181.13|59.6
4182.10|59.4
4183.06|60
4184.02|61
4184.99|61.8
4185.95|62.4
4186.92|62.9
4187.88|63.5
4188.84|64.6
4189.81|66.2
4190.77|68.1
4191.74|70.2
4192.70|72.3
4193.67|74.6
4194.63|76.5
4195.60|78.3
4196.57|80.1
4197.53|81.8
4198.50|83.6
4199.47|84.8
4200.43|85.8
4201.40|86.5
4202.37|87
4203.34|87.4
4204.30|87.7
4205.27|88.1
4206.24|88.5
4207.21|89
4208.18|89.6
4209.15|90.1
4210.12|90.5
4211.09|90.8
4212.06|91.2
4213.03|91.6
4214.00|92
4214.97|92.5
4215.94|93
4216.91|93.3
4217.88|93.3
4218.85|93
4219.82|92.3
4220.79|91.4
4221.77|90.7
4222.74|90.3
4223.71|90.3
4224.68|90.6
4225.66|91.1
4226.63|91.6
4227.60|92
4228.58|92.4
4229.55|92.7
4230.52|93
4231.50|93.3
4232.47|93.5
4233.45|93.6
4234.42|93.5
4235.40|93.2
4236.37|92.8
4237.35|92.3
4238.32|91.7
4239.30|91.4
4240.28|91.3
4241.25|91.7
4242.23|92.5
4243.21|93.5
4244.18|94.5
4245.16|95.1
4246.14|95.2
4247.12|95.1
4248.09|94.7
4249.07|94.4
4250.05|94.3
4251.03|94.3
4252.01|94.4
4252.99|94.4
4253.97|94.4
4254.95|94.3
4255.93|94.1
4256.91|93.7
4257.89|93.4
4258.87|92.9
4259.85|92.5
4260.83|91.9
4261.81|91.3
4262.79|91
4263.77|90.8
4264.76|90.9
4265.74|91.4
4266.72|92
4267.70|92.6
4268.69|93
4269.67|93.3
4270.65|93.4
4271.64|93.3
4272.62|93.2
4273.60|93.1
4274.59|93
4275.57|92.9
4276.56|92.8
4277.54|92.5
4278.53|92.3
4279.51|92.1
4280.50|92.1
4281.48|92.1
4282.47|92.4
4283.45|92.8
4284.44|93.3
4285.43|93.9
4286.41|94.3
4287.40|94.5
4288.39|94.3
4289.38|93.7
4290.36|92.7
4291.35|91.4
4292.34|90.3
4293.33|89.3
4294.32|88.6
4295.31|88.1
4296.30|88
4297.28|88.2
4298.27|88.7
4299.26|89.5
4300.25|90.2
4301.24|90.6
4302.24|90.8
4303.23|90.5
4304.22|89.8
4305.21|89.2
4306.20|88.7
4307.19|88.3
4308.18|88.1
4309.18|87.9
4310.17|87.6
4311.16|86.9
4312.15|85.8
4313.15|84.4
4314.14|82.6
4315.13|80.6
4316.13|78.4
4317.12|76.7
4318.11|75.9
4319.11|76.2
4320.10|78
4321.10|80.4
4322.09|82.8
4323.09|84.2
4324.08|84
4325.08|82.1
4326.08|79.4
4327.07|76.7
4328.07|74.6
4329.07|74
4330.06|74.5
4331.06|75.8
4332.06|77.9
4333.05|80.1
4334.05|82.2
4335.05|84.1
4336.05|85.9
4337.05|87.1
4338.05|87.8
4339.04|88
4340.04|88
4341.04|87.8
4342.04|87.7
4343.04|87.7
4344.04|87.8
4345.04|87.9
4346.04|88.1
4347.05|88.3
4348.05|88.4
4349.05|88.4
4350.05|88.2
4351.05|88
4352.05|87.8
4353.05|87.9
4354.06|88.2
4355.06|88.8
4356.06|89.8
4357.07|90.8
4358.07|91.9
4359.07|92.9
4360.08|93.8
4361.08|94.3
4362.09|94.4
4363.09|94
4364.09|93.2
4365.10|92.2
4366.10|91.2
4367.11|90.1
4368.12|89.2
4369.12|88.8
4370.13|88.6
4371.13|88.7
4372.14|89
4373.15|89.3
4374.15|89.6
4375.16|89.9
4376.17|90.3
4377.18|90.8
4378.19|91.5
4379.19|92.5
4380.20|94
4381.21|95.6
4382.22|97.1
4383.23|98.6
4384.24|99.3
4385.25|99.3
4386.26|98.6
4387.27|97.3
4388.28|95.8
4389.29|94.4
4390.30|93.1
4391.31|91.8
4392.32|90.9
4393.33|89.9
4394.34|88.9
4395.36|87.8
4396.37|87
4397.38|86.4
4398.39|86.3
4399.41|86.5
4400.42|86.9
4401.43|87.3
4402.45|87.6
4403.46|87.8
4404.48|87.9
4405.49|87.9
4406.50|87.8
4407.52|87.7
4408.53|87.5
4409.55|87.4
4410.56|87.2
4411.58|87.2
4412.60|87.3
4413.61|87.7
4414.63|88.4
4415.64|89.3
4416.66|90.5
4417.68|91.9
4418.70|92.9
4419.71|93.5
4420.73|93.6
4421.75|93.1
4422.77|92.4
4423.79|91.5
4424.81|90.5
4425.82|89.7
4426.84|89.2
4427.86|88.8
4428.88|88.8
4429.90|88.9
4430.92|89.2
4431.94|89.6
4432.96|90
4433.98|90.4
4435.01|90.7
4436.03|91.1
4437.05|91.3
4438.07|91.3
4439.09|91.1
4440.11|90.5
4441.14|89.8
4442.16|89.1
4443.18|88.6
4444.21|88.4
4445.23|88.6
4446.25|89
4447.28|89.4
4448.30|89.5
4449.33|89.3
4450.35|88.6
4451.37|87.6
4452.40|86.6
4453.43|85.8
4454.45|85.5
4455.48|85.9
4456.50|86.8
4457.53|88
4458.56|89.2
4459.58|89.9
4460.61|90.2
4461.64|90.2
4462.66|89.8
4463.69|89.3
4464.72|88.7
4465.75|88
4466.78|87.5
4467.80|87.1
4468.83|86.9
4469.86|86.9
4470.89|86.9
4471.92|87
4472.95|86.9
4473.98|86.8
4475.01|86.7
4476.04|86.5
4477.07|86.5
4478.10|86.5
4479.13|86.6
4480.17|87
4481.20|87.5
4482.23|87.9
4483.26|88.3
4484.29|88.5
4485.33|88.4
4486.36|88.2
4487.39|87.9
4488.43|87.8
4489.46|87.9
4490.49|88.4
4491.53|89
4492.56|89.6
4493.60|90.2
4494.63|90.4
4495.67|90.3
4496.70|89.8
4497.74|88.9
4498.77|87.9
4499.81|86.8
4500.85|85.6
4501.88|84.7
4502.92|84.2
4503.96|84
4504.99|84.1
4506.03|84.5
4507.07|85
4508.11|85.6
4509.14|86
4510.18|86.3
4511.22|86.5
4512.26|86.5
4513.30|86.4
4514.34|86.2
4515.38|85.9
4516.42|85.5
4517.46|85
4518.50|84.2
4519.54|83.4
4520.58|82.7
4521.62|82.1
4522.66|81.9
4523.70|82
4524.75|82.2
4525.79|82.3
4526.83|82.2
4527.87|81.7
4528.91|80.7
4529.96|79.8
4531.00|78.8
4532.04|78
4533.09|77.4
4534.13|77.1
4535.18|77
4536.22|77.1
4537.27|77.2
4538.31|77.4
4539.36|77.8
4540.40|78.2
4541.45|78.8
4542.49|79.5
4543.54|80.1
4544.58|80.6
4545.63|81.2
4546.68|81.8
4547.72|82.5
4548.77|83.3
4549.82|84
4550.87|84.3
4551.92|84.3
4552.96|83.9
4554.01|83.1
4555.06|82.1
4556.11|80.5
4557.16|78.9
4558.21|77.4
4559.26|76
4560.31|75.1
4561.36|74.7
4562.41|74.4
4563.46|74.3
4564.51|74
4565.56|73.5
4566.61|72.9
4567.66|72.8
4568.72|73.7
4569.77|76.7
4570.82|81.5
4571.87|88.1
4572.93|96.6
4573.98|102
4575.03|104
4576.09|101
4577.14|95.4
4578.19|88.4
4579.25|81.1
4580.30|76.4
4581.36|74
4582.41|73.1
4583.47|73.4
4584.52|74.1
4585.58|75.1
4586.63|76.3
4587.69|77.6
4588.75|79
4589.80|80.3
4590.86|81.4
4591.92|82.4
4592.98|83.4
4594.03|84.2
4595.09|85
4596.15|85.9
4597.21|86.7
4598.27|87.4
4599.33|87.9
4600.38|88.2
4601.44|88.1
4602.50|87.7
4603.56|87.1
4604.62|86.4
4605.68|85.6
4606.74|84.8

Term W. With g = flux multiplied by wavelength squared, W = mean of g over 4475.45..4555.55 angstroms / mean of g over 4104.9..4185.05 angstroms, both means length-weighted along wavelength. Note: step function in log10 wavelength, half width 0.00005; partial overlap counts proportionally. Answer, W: 1.27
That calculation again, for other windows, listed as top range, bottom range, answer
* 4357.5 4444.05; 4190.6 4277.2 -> 1.08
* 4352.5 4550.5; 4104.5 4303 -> 1.15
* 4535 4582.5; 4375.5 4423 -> 0.96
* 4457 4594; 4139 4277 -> 1.15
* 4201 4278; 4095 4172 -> 1.22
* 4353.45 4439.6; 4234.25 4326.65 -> 1.06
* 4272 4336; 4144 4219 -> 1.17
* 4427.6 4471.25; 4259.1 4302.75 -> 1.05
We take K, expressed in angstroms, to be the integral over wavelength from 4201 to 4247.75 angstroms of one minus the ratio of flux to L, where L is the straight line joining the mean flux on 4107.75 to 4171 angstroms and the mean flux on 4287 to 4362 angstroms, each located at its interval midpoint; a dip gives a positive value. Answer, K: -4.5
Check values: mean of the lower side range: 81.4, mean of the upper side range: 86.3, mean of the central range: 91.6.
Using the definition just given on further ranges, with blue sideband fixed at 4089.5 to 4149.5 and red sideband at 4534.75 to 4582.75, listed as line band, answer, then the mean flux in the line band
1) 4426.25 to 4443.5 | -2.1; 89.9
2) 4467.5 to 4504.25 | -3.2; 87.5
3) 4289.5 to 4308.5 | -2.6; 89.7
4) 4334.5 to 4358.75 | -2.7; 88.1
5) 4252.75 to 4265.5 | -2.3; 92.7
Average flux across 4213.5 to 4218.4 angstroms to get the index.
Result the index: 92.9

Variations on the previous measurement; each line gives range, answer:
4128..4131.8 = 85.5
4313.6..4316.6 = 80.6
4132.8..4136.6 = 84.1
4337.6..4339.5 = 88.3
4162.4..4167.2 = 85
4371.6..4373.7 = 89.2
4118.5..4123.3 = 89.5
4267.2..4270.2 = 93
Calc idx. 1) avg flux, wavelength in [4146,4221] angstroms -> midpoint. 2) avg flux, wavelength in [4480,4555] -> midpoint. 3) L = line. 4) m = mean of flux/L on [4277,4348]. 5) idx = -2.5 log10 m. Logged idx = -0.07 mag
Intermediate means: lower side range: 79.2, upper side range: 84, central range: 86.4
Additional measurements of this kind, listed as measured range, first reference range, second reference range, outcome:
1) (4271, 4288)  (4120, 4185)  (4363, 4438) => -0.102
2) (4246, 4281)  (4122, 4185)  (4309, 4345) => -0.154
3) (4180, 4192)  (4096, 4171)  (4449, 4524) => 0.266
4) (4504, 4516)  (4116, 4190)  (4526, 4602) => -0.064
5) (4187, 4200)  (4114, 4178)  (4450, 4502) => 0.112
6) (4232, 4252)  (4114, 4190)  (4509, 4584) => -0.185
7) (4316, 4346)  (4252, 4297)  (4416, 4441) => 0.123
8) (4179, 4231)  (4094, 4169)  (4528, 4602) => -0.034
